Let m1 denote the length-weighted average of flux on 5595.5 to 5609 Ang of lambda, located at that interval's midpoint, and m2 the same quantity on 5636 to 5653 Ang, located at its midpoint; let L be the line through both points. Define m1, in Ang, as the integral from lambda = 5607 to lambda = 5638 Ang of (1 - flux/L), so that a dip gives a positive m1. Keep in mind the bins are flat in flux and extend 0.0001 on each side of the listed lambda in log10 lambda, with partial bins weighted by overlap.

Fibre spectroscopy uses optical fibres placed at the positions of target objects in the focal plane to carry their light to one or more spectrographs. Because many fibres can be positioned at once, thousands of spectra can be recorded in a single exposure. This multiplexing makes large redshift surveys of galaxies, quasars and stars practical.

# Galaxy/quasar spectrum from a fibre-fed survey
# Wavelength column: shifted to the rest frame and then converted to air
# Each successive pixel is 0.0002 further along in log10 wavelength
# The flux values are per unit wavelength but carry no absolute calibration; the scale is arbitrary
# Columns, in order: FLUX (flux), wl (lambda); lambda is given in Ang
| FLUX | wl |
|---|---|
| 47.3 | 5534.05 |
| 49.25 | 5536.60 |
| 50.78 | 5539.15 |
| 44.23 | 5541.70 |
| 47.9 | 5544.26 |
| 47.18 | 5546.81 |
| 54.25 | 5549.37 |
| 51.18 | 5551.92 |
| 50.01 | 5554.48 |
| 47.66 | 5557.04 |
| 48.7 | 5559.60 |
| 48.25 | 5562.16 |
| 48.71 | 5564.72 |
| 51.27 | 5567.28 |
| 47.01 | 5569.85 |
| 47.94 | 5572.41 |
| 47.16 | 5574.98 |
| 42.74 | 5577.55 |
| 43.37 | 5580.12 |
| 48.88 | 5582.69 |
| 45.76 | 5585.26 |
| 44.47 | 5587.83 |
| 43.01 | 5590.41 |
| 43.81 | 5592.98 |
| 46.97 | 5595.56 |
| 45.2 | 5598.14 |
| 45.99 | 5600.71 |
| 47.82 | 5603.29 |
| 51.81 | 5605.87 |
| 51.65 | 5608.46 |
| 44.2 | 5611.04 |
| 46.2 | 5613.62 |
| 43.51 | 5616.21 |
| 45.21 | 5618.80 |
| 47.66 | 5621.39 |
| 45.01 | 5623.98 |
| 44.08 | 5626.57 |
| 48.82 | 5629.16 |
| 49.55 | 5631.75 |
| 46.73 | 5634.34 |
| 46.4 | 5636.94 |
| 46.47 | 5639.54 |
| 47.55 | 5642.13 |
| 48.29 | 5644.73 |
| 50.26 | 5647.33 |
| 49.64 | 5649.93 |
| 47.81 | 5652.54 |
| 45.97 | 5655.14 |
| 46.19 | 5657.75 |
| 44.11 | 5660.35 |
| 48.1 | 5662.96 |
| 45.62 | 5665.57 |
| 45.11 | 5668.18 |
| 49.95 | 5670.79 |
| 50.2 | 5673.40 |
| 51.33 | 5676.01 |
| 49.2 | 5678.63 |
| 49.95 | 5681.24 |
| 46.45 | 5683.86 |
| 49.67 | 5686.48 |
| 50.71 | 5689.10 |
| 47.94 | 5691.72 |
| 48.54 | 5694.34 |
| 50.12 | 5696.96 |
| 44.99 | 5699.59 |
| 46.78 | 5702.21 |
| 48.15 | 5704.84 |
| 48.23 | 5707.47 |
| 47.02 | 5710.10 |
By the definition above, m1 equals 1.0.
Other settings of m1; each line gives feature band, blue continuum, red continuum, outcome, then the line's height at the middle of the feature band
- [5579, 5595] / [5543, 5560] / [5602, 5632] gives 1.1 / 48.2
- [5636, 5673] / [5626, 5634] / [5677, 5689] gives 0.8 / 48.4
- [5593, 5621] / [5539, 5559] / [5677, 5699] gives 1.3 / 49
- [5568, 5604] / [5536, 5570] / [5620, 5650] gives 2.0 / 48.4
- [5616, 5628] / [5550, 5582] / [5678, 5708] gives 0.7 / 48.2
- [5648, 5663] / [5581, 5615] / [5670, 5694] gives 0.5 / 48.5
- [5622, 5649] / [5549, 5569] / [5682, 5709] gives 0.8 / 48.9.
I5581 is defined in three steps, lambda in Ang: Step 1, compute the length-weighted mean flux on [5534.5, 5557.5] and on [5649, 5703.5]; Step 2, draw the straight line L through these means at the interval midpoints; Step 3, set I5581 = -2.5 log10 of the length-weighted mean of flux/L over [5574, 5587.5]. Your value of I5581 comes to 0.077 mag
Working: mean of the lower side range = 49.1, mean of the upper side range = 48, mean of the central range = 45.5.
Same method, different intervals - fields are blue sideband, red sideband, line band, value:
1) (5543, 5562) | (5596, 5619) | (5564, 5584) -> 0.032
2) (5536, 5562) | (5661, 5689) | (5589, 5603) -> 0.085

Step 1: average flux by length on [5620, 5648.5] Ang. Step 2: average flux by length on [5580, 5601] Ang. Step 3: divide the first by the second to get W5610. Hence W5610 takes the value 1.04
